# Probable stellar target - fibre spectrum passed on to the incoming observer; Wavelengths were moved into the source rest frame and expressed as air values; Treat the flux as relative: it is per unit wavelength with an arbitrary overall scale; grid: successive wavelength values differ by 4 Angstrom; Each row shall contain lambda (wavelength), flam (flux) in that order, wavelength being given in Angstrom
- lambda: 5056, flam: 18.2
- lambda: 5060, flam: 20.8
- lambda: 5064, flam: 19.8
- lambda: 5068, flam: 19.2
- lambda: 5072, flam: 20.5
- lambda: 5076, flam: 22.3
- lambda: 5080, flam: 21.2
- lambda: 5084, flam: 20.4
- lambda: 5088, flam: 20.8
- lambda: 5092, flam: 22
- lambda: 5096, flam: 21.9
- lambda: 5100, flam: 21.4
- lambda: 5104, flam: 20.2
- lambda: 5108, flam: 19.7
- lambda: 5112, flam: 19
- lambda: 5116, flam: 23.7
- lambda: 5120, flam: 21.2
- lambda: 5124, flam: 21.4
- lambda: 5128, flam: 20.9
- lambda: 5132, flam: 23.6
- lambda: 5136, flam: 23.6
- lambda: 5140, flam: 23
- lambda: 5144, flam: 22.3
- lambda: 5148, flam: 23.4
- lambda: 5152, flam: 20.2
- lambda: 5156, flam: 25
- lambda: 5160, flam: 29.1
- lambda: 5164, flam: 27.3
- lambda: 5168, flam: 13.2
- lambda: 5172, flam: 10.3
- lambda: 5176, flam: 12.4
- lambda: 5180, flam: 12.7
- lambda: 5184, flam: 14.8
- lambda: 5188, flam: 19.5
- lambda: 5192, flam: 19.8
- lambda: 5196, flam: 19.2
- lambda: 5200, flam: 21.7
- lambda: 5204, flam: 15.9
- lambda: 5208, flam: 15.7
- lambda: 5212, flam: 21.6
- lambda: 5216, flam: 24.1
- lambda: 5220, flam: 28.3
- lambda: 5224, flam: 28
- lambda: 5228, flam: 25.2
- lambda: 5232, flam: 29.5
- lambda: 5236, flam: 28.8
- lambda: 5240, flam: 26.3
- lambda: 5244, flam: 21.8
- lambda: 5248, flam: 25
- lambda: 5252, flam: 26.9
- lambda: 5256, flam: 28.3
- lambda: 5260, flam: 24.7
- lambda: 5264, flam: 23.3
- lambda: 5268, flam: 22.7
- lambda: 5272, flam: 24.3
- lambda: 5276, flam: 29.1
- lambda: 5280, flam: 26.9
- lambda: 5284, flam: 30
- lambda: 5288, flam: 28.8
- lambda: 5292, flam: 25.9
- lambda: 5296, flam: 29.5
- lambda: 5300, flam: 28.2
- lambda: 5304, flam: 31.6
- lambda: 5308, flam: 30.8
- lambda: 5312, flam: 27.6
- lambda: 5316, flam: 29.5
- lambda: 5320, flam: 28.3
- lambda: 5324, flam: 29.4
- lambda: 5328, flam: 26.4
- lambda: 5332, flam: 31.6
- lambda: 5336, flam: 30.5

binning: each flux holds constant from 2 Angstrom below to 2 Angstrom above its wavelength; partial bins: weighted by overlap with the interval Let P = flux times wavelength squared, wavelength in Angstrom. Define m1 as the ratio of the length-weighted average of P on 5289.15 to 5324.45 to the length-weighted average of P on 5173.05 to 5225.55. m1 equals 1.6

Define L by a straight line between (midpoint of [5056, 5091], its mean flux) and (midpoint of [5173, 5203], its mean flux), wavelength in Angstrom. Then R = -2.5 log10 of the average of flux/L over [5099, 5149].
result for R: -0.15 mag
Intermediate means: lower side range 20.5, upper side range 16.9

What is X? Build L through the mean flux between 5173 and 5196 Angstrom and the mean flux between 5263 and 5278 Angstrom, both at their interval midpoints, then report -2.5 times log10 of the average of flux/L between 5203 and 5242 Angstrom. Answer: -0.22 mag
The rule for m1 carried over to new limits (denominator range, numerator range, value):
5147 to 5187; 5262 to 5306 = 1.53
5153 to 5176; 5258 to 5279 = 1.28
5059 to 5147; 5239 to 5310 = 1.35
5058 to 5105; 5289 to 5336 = 1.52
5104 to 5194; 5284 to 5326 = 1.52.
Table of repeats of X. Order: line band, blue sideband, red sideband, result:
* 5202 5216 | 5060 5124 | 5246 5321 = 0.31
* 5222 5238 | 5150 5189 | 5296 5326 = -0.20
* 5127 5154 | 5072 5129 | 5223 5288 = 0.00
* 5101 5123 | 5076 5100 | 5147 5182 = -0.01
